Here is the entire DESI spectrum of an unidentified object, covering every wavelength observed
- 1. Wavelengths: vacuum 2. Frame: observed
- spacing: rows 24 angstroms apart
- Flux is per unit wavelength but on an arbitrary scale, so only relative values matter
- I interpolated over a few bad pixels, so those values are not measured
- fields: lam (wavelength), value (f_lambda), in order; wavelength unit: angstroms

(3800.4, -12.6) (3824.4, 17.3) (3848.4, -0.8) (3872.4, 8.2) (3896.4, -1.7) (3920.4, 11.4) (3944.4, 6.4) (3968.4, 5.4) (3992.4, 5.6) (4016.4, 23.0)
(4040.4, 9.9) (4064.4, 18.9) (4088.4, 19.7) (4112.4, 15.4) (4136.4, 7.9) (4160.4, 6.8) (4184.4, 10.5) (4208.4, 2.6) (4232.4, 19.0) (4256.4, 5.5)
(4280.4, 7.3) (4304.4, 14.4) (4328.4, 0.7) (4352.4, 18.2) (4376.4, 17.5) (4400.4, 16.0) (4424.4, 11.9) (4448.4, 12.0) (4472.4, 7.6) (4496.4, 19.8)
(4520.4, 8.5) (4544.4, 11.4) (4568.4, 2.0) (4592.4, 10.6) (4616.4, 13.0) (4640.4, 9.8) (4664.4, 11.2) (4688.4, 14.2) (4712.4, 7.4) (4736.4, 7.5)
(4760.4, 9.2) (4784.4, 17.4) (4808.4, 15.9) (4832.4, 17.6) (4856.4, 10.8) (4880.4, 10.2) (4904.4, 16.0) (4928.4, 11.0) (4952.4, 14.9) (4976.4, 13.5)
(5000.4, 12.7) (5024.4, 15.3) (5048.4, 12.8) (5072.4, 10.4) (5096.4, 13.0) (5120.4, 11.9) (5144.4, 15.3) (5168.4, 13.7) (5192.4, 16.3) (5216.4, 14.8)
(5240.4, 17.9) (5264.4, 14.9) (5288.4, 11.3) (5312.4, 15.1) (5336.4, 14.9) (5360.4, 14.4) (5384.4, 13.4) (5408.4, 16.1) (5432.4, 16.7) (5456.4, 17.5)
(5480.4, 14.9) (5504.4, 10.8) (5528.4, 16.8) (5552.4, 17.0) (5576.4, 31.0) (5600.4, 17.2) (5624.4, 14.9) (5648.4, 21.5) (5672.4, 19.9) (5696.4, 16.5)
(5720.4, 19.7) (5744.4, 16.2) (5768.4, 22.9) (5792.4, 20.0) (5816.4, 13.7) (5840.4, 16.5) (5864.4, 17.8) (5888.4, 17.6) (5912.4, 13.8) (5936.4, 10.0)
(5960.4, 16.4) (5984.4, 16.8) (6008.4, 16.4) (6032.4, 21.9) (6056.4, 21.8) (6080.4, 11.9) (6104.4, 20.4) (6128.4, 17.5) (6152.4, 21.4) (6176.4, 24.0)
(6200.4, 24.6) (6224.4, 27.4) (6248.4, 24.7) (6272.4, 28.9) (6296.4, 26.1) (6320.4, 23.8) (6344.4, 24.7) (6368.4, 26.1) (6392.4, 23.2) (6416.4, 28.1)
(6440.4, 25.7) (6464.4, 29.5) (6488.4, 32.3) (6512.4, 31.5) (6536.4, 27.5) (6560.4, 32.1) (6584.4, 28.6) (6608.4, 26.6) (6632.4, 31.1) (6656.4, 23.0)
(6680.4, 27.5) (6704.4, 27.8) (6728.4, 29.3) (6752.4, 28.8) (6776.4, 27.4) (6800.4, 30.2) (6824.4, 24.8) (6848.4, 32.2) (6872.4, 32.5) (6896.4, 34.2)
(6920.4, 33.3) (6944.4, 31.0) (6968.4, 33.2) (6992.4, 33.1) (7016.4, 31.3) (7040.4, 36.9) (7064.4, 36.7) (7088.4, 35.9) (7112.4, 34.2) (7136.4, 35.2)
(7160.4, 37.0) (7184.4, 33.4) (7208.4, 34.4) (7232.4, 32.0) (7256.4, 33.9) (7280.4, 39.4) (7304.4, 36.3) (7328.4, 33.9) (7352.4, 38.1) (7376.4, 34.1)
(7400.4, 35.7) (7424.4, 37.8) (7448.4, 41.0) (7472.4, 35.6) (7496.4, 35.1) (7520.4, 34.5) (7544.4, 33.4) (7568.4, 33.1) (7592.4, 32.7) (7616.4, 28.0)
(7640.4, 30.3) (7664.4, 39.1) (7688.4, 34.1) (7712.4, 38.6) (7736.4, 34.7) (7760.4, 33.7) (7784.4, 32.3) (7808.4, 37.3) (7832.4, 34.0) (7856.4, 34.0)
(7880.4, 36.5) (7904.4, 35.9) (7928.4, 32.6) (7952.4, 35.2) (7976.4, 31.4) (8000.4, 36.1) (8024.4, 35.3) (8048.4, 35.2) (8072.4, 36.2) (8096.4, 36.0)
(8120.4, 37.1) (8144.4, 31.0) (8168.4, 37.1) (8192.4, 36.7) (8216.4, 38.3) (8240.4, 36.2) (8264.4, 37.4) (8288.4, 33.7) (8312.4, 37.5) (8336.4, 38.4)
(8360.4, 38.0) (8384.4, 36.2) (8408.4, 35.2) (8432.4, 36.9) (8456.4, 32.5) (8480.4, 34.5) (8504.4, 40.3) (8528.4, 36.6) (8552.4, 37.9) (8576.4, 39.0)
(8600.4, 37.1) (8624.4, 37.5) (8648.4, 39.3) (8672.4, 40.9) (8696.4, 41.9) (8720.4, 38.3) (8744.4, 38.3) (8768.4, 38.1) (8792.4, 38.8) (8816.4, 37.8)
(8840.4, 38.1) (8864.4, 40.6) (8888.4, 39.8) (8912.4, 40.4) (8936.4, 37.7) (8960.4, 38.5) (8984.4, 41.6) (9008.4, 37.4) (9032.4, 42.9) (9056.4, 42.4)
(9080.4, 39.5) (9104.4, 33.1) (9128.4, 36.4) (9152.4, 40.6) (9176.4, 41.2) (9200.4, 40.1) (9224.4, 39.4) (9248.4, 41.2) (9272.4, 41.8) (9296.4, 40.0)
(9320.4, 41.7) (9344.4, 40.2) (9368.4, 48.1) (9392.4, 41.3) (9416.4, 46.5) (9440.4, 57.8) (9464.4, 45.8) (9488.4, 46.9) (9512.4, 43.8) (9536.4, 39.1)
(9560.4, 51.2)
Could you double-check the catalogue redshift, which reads 0.55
